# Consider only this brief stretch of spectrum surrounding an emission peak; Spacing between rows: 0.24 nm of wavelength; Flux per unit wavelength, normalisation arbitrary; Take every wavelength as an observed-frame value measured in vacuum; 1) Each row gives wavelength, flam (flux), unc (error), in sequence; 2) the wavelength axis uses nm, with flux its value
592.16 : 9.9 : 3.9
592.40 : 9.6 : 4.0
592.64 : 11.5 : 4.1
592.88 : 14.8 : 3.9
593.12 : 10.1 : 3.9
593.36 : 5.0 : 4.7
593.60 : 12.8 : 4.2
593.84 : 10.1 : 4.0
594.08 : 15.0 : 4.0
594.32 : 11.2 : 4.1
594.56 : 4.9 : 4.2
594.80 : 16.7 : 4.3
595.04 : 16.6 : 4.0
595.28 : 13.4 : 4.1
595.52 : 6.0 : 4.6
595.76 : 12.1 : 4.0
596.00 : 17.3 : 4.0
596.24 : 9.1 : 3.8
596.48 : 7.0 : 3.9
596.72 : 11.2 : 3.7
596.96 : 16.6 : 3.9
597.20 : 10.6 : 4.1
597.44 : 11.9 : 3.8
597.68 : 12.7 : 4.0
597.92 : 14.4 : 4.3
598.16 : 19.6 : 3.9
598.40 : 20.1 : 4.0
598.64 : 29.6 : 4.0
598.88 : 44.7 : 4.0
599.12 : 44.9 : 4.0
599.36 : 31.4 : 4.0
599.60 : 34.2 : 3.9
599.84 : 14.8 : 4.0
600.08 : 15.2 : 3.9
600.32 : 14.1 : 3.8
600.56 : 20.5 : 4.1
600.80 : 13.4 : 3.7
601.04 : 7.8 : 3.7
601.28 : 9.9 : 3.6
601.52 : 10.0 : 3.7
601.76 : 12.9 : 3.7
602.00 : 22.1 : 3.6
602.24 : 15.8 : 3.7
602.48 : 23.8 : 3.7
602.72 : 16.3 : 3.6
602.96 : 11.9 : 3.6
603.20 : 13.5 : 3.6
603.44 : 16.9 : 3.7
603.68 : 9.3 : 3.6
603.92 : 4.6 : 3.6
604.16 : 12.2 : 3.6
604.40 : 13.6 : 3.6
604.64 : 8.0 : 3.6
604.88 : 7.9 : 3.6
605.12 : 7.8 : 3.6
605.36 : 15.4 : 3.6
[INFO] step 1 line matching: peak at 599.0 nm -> H-gamma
